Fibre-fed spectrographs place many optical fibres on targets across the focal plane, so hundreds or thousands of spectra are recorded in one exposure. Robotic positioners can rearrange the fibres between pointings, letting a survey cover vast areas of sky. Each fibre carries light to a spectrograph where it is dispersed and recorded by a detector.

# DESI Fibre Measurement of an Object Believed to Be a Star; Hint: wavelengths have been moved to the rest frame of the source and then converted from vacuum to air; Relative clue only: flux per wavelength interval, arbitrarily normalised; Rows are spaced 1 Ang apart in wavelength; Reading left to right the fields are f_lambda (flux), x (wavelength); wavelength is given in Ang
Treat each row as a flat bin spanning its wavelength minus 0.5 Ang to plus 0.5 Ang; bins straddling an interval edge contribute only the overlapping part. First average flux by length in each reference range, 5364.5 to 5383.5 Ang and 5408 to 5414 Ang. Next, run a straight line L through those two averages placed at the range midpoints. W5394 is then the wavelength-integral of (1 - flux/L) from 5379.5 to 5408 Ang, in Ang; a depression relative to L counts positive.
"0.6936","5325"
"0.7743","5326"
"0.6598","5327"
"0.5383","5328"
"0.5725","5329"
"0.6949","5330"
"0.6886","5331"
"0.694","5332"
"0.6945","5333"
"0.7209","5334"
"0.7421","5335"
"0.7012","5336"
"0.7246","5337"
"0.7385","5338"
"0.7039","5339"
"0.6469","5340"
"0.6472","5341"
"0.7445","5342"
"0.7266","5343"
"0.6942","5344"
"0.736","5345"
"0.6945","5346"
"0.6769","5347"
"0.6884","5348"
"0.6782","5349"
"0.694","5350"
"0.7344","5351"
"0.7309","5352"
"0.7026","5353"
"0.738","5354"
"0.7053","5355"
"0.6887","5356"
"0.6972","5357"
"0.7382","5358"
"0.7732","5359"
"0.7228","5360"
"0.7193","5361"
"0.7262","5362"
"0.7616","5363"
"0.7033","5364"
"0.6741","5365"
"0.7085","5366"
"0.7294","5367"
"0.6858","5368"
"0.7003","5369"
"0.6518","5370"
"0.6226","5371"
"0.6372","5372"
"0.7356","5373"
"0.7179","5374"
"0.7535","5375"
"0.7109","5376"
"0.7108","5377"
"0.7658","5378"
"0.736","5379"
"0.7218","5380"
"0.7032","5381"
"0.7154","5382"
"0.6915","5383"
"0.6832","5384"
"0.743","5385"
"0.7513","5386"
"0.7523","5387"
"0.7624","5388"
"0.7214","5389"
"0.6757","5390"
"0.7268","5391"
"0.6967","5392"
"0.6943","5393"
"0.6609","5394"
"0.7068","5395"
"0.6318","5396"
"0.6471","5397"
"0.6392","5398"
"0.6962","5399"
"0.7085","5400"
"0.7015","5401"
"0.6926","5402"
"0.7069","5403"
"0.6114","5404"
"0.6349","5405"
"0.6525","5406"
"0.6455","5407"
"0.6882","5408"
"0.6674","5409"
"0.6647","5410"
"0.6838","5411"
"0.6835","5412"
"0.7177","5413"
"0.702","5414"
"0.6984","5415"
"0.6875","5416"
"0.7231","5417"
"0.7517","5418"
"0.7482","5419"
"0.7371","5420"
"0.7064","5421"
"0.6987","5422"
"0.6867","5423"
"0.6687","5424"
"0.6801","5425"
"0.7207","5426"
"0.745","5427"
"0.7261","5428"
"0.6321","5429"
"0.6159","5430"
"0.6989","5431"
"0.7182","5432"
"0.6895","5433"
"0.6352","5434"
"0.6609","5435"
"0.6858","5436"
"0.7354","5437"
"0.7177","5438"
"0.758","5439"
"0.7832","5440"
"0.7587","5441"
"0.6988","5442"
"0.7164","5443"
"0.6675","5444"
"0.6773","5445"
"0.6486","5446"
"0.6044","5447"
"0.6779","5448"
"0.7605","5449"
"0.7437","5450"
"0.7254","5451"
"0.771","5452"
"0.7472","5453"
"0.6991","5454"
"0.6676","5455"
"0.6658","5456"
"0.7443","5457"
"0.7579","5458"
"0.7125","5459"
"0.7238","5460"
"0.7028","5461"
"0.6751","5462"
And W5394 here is 0.1 Ang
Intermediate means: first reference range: 0.704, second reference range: 0.685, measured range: 0.692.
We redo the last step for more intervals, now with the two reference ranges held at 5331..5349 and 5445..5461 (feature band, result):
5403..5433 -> 0.7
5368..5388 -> -0.2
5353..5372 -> 0.0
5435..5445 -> -0.2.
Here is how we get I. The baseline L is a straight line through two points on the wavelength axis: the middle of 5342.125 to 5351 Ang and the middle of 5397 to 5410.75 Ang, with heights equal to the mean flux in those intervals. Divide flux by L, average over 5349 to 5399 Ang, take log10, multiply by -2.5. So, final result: -0.03 mag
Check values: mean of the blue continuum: 0.703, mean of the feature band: 0.708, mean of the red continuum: 0.669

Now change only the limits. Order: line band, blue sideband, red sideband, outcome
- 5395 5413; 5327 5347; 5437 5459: 0.05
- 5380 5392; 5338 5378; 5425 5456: -0.02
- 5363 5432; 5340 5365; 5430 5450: 0.01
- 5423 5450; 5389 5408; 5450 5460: 0.02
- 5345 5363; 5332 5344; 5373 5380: 0.00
